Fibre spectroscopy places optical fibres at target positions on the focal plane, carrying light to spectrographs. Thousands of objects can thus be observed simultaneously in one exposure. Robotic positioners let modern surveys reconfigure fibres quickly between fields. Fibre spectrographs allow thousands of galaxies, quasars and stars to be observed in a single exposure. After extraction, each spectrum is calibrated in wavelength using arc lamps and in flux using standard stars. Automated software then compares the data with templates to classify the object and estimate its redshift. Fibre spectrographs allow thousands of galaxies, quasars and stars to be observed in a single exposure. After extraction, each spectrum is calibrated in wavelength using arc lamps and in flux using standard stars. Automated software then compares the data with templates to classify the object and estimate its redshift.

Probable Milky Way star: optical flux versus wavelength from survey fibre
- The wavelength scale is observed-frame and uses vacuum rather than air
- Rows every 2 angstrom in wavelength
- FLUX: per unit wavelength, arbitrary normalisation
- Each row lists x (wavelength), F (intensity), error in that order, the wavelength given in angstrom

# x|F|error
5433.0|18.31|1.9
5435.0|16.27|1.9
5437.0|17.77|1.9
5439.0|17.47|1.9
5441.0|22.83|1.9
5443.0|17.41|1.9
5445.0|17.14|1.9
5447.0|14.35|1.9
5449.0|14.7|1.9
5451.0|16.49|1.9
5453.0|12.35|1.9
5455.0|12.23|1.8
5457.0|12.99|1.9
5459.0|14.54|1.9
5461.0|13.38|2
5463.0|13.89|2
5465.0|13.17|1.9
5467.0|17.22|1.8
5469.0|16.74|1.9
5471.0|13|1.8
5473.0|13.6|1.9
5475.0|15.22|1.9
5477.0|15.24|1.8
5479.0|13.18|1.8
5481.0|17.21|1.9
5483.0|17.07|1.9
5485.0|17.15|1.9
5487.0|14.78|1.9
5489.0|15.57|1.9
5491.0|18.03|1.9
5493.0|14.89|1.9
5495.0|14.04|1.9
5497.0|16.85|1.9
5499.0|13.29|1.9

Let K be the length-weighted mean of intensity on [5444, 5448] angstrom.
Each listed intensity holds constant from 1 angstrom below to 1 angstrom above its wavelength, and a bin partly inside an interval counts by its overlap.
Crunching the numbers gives 15.7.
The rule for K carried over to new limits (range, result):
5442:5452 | 16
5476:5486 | 16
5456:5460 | 13.8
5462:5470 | 15.3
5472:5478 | 14.7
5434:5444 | 18.3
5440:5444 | 20.1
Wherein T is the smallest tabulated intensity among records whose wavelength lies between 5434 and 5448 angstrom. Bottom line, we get 14.35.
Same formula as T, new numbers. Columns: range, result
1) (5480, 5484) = 17.07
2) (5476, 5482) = 13.18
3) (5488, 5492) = 15.57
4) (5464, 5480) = 13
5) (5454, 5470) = 12.23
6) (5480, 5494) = 14.78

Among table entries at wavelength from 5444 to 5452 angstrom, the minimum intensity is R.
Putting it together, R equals 14.35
